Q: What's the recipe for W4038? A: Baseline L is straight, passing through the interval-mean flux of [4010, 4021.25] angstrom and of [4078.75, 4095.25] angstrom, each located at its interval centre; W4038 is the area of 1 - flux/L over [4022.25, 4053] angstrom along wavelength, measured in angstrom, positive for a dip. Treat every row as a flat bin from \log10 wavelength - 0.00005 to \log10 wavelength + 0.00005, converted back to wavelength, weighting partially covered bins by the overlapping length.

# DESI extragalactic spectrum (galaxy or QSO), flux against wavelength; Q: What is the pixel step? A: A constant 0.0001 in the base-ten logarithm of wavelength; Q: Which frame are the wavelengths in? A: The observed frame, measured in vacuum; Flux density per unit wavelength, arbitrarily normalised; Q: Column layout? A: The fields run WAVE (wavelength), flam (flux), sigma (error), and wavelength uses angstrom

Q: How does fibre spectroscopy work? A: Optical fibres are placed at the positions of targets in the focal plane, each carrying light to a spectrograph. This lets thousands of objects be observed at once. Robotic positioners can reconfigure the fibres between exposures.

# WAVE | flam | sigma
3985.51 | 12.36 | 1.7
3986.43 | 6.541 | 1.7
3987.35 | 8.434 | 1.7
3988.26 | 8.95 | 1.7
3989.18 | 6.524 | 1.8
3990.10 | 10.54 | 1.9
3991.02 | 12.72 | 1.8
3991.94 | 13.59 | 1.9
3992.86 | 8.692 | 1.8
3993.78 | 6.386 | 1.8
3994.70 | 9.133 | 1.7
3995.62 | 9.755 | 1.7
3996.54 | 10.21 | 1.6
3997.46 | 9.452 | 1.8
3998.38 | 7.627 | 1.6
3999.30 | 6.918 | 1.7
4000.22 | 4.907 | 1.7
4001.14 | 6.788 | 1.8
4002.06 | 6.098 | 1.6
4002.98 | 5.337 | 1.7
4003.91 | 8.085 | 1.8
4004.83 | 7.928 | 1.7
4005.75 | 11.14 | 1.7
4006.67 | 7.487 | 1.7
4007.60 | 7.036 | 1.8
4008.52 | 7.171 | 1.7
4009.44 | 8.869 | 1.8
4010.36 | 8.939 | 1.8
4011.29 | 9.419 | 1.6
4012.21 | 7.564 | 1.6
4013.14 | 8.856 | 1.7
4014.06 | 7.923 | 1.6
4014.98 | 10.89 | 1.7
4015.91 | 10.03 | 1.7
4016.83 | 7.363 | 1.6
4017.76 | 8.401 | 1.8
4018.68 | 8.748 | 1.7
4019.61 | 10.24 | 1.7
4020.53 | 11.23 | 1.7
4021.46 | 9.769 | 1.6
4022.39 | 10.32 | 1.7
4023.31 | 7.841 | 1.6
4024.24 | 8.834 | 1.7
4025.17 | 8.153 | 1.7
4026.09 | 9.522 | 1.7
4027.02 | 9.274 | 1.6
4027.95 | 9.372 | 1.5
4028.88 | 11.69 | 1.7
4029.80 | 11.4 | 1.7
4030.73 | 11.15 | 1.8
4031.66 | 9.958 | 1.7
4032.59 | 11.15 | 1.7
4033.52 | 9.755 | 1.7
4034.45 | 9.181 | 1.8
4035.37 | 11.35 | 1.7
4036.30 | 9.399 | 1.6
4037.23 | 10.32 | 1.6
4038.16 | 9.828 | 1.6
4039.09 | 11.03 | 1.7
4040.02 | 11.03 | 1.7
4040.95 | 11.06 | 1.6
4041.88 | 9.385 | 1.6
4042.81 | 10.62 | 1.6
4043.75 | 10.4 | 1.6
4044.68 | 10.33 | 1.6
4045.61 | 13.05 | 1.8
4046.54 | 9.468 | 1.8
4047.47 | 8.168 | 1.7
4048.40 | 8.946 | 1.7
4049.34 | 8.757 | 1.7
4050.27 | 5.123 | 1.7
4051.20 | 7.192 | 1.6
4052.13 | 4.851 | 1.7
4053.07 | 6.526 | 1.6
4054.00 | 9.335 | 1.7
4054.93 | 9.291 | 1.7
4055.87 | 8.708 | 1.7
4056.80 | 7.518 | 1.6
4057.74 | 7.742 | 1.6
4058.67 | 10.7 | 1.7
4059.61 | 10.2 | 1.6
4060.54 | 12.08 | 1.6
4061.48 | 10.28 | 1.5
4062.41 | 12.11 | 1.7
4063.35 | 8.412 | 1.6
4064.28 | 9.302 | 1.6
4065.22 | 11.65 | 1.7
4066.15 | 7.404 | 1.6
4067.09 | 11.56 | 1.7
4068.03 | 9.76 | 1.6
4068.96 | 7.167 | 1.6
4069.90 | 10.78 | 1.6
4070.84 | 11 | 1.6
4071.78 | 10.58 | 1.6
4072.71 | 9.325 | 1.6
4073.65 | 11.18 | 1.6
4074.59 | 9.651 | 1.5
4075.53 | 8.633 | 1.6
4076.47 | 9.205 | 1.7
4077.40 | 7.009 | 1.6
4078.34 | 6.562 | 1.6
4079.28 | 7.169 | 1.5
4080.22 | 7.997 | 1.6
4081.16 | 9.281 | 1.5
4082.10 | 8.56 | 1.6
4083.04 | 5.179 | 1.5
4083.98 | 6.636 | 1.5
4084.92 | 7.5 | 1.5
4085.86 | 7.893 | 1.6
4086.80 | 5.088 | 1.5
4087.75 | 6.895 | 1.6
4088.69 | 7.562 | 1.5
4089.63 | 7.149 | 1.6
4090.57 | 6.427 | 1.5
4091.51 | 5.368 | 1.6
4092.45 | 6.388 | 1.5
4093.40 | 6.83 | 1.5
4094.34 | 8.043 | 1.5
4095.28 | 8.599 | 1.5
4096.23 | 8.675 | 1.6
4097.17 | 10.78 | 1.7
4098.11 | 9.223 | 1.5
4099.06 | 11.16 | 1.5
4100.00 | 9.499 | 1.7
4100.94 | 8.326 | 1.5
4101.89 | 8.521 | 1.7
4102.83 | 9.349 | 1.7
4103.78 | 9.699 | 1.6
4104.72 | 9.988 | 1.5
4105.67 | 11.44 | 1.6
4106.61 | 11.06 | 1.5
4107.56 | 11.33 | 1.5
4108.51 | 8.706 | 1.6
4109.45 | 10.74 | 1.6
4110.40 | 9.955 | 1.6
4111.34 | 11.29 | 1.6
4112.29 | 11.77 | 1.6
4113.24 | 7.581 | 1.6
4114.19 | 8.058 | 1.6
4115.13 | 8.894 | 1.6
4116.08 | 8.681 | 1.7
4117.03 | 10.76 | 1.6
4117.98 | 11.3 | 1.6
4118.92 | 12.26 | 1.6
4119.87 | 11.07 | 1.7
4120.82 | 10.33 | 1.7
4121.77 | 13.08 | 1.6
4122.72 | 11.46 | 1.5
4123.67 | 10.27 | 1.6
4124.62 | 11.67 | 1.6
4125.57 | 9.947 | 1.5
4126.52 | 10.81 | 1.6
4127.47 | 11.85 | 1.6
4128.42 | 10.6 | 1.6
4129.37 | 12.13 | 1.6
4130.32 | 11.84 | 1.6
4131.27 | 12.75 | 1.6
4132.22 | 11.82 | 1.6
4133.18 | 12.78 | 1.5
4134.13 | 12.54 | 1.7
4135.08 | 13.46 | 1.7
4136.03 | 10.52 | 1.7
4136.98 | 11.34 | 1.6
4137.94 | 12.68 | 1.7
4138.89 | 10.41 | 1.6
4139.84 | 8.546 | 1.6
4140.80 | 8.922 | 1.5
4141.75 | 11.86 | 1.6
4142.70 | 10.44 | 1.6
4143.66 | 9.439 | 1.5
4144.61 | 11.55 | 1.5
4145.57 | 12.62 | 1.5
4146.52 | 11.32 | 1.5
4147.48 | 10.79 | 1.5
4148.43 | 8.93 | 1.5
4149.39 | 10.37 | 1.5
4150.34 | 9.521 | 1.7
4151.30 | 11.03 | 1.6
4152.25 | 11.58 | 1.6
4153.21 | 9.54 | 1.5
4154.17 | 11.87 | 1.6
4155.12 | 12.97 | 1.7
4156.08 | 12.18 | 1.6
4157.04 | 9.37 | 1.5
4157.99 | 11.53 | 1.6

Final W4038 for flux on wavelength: -3.8 angstrom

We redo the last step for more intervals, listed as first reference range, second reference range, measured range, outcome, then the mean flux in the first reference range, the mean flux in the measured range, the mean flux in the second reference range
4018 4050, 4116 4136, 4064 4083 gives 2.8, 9.98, 9.1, 11.5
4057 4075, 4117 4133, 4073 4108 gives 7.4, 10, 8.38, 11.5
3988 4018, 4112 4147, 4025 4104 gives 5.1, 8.5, 9.04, 11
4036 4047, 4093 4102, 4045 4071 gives 2.3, 10.5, 9.17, 9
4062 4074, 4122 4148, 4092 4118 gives 3.0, 10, 9.49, 11.3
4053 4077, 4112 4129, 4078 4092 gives 4.2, 9.67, 7.02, 10.6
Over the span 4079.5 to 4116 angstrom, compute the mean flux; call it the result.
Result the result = 8.61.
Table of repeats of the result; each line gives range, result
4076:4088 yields 7.31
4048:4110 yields 8.72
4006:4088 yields 9.14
